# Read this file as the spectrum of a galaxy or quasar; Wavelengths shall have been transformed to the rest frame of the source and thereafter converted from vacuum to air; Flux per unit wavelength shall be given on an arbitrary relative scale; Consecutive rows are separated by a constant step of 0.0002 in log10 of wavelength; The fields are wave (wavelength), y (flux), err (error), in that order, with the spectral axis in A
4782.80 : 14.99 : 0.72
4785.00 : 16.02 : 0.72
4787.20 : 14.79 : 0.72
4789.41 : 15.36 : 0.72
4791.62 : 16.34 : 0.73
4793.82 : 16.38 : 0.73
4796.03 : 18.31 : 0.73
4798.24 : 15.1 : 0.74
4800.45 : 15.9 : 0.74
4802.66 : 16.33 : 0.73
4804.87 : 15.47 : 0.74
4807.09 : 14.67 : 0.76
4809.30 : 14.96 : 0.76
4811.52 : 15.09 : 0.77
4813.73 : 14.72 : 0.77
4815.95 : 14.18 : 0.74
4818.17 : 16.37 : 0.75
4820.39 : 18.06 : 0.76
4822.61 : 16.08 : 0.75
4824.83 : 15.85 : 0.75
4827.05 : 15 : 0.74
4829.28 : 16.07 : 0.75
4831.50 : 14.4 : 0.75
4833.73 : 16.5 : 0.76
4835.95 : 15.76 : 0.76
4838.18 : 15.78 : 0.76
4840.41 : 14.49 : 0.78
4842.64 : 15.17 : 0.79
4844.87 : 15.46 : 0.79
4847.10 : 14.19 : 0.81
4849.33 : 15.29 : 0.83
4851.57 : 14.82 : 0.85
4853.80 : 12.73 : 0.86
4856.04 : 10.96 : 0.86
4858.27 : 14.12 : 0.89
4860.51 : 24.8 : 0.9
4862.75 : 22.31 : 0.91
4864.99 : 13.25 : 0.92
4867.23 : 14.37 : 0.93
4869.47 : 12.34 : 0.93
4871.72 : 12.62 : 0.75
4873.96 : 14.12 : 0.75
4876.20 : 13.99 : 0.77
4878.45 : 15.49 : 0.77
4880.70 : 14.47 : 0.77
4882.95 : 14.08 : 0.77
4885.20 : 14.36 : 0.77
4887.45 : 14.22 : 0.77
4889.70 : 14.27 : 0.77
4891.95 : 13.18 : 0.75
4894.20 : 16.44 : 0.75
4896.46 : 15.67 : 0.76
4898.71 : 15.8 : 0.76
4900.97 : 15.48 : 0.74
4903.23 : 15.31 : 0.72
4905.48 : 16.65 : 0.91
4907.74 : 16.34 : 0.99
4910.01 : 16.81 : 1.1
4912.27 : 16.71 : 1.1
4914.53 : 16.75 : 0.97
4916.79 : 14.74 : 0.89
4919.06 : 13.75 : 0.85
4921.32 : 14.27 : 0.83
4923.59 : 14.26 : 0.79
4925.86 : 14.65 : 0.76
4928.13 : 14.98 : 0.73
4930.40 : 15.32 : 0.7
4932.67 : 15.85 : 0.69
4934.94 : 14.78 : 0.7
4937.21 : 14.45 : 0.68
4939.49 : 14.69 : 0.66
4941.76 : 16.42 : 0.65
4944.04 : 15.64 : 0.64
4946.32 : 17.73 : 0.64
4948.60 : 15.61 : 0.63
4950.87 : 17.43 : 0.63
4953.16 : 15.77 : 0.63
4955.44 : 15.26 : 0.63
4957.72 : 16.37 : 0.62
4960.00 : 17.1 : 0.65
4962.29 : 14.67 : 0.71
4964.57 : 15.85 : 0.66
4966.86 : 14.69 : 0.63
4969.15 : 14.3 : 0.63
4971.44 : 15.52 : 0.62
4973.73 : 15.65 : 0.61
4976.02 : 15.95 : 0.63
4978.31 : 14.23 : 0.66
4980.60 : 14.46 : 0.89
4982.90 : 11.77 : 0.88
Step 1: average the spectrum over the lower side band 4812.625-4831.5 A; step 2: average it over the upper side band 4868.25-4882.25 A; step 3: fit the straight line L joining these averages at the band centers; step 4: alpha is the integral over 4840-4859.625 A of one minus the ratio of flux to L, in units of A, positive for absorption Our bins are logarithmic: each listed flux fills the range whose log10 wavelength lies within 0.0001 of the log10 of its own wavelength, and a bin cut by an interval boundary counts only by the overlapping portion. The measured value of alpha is 0.7 A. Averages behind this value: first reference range 15.7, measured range 14.3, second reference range 13.8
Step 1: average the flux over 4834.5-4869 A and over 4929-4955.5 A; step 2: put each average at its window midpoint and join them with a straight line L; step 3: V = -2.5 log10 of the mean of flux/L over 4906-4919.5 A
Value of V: -0.02 mag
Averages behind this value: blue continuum 15.5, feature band 16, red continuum 15.8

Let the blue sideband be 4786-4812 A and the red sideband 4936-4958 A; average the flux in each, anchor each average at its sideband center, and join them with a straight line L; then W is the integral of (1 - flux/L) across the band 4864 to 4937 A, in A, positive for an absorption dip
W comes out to 4.6 A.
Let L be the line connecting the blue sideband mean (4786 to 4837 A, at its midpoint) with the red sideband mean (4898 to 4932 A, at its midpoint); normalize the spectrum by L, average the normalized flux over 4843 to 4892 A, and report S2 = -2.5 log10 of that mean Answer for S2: 0.05 mag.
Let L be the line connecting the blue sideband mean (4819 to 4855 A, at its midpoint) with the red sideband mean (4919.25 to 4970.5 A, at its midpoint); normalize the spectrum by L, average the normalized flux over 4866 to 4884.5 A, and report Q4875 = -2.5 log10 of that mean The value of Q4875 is 0.107 mag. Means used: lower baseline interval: 15.3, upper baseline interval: 15.4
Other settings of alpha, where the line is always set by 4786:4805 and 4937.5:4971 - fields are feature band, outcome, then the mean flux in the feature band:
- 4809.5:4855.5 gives 2.1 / 15.2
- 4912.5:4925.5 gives 0.8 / 14.9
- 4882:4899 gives 1.3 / 14.7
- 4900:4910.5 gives -0.2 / 16.1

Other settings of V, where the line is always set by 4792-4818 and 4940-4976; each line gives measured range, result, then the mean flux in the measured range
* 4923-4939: 0.06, 14.9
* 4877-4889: 0.09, 14.5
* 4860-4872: -0.05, 16.5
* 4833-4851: 0.03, 15.3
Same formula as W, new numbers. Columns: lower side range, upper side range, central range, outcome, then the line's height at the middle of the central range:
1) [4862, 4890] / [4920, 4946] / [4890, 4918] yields -1.83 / 14.8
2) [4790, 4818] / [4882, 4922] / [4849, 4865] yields -0.85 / 15.4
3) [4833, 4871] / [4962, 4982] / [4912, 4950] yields -0.44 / 15.1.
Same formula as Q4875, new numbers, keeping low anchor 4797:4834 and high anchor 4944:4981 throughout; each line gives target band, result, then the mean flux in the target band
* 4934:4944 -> 0.04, 15.2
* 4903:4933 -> 0.01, 15.5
